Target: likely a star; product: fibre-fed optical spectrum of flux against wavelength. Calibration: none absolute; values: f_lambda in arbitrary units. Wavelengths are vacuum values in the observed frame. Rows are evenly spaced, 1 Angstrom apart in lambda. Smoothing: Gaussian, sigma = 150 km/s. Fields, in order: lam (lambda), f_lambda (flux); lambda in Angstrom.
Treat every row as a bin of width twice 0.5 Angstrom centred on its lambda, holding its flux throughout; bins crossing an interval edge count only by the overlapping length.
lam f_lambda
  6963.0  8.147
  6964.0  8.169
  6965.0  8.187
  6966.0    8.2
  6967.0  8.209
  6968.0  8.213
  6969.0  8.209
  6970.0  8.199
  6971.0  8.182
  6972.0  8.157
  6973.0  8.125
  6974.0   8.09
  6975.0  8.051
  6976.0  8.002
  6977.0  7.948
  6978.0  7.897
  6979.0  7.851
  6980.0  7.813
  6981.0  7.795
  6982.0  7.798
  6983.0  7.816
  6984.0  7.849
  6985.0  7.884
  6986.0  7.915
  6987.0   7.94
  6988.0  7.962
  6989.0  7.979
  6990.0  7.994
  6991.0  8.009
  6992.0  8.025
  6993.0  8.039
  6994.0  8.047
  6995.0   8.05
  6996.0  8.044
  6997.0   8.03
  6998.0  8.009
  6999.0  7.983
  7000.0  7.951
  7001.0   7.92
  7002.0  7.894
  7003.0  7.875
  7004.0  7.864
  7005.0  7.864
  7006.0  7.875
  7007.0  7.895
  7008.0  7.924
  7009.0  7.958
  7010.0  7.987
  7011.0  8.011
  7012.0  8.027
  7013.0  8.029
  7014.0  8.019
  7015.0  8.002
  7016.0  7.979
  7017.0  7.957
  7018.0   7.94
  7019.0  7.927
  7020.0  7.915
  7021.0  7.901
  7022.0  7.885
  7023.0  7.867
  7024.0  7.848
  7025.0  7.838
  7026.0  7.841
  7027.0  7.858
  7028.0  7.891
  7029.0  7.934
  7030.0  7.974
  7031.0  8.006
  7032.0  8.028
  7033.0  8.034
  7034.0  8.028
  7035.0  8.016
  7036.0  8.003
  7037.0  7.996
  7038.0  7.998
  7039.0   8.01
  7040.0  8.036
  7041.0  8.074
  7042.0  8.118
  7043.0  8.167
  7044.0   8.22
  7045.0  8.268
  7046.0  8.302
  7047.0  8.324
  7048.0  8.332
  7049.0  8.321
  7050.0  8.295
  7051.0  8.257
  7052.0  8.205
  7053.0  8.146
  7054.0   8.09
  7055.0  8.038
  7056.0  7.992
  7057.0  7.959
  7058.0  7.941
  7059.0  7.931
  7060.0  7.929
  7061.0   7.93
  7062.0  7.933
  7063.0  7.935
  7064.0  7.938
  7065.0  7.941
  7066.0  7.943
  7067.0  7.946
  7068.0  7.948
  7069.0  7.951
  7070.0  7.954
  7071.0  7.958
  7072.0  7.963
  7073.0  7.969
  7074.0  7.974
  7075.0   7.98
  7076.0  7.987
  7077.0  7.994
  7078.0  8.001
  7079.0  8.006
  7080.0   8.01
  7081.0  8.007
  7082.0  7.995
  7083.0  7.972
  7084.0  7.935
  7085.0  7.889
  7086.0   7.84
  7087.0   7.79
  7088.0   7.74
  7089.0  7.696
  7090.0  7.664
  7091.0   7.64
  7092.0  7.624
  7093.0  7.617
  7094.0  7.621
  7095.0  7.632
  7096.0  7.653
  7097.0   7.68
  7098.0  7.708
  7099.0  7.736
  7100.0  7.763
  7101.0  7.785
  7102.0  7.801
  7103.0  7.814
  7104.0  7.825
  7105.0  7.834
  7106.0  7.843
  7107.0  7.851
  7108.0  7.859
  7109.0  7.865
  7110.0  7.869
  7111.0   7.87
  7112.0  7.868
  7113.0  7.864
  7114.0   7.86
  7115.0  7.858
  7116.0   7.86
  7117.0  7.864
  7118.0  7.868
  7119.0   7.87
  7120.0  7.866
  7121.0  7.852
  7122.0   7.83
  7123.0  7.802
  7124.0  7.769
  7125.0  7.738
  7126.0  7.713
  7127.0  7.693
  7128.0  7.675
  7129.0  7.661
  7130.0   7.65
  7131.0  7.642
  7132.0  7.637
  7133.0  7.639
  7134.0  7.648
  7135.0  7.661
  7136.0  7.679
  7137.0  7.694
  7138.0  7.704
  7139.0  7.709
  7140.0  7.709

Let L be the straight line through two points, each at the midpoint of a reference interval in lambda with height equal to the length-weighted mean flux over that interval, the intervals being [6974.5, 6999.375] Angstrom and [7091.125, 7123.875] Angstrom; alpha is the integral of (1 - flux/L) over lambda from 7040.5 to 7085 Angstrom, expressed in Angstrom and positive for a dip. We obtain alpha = -1.1 Angstrom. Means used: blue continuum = 7.95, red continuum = 7.8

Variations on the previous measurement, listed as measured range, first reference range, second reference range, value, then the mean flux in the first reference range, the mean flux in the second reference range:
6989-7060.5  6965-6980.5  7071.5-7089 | 0.0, 8.08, 7.94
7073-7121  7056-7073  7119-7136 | 0.0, 7.95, 7.72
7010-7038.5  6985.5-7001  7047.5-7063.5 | 0.3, 8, 8.08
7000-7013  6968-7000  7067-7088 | 0.1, 7.99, 7.95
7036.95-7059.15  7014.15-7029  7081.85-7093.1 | -0.8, 7.91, 7.78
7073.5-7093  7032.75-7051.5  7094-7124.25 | 0.2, 8.15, 7.81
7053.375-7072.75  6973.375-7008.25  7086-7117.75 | -0.3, 7.94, 7.77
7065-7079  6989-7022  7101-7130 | -0.2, 7.97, 7.82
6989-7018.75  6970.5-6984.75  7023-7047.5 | 0.1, 7.95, 8.03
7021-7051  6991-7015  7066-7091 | -0.4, 7.97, 7.92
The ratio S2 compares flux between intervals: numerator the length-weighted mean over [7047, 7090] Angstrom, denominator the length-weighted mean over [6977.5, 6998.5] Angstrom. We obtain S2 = 1.0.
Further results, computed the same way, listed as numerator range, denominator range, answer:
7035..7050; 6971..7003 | 1.02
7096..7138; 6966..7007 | 0.97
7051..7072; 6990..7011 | 1.00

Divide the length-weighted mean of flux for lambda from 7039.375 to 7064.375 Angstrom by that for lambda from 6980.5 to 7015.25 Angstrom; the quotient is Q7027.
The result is 1.02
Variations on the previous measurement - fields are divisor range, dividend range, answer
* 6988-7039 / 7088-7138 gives 0.97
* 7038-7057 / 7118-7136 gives 0.95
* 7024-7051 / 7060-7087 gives 0.99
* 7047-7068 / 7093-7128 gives 0.97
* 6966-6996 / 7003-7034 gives 0.99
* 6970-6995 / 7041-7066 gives 1.02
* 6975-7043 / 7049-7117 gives 0.99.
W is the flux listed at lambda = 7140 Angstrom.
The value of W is 7.709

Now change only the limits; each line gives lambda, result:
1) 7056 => 7.992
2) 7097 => 7.68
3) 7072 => 7.963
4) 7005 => 7.864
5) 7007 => 7.895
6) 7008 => 7.924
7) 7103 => 7.814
